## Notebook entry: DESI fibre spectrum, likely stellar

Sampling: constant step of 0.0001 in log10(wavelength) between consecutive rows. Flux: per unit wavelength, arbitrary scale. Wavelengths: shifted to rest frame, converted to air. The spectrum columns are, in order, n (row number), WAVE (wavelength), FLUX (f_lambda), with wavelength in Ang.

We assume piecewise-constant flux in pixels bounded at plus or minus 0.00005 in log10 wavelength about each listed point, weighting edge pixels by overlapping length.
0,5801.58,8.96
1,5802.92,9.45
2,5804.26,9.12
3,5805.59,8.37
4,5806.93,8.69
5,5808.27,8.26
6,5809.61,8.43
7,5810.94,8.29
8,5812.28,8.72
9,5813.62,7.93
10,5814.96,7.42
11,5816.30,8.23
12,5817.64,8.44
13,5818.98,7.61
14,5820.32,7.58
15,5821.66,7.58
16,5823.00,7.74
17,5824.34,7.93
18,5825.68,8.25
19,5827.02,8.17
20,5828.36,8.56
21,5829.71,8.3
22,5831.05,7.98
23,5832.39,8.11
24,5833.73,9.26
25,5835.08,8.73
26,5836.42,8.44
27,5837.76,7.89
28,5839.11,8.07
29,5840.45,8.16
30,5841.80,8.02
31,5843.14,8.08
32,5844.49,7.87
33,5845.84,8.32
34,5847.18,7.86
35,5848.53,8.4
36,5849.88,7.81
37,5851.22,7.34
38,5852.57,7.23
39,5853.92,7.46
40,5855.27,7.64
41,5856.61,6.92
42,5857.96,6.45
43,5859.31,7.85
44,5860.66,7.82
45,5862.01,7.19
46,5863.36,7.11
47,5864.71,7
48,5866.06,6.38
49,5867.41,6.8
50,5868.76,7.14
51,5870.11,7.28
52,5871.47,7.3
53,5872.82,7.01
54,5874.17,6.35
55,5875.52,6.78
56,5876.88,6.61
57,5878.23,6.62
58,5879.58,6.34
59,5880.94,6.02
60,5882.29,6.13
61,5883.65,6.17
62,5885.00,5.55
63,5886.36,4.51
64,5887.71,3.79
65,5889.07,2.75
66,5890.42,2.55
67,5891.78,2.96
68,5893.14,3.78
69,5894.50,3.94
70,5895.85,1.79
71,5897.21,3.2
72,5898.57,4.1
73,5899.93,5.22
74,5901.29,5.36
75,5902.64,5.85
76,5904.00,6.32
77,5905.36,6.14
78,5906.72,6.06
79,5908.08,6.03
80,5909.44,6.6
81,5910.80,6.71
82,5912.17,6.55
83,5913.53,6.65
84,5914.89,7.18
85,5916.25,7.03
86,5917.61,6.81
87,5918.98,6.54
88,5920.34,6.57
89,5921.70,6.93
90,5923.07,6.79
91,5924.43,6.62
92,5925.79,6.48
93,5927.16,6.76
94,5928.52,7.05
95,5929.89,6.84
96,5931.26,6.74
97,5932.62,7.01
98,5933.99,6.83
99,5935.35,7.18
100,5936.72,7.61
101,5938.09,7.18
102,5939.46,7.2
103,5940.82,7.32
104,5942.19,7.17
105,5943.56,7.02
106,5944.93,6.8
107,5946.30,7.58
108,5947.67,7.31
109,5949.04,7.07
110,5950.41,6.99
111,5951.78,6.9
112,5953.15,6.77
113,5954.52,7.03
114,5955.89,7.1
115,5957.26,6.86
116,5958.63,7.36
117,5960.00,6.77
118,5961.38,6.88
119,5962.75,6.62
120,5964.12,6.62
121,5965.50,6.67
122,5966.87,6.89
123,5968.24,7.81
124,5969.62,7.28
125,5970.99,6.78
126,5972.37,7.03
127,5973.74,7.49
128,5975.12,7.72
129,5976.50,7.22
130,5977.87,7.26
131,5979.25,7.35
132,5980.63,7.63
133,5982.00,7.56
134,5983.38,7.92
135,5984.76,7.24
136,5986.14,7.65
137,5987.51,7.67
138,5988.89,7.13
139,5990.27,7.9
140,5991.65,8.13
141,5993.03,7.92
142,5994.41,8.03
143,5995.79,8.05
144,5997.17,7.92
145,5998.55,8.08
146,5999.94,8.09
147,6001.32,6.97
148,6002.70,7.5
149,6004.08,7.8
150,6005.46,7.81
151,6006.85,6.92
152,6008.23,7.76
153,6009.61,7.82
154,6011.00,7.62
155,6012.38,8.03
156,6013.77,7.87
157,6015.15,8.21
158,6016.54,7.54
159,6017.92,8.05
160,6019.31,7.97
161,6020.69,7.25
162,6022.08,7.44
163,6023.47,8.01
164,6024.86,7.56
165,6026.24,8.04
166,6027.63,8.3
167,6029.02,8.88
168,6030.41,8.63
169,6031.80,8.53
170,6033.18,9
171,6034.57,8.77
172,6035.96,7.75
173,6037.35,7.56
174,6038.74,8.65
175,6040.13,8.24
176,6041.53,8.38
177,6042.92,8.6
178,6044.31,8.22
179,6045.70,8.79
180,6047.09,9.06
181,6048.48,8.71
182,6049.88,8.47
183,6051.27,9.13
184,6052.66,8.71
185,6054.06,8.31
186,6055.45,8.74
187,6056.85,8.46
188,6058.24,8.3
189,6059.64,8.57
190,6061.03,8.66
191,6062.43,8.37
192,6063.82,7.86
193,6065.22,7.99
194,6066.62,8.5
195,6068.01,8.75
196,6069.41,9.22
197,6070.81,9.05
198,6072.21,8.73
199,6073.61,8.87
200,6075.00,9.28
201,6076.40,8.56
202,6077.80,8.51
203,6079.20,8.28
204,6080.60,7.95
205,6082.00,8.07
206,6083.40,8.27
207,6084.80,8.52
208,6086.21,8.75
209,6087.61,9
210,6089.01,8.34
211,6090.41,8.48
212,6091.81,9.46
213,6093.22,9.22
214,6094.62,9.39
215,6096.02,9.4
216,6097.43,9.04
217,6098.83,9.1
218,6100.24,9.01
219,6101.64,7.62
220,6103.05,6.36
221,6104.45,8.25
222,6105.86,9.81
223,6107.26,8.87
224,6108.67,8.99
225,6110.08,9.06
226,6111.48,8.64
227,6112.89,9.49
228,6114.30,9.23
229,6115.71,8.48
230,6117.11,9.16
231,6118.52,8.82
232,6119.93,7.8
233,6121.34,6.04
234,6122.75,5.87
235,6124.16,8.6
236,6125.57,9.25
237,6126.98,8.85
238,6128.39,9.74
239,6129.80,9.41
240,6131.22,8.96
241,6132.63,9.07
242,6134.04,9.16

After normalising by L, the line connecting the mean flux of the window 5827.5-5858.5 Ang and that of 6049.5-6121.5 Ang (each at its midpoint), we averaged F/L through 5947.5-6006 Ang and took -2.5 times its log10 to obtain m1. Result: 0.13 mag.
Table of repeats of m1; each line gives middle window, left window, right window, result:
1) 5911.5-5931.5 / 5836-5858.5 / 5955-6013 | 0.124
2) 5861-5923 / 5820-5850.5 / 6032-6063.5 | 0.375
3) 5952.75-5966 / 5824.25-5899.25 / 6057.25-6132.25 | 0.095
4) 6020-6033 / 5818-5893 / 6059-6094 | 0.020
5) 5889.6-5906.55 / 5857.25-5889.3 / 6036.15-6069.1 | 0.482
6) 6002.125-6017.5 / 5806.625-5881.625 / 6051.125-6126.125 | 0.075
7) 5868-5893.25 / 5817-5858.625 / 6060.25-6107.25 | 0.395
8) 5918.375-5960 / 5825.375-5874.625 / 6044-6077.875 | 0.160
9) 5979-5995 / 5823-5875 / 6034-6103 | 0.077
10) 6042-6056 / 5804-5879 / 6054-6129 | -0.028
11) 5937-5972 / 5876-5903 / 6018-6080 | -0.140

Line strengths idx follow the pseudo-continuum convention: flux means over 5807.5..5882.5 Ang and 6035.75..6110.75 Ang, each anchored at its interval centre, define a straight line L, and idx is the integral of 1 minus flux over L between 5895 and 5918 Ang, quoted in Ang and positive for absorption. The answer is 6.4 Ang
